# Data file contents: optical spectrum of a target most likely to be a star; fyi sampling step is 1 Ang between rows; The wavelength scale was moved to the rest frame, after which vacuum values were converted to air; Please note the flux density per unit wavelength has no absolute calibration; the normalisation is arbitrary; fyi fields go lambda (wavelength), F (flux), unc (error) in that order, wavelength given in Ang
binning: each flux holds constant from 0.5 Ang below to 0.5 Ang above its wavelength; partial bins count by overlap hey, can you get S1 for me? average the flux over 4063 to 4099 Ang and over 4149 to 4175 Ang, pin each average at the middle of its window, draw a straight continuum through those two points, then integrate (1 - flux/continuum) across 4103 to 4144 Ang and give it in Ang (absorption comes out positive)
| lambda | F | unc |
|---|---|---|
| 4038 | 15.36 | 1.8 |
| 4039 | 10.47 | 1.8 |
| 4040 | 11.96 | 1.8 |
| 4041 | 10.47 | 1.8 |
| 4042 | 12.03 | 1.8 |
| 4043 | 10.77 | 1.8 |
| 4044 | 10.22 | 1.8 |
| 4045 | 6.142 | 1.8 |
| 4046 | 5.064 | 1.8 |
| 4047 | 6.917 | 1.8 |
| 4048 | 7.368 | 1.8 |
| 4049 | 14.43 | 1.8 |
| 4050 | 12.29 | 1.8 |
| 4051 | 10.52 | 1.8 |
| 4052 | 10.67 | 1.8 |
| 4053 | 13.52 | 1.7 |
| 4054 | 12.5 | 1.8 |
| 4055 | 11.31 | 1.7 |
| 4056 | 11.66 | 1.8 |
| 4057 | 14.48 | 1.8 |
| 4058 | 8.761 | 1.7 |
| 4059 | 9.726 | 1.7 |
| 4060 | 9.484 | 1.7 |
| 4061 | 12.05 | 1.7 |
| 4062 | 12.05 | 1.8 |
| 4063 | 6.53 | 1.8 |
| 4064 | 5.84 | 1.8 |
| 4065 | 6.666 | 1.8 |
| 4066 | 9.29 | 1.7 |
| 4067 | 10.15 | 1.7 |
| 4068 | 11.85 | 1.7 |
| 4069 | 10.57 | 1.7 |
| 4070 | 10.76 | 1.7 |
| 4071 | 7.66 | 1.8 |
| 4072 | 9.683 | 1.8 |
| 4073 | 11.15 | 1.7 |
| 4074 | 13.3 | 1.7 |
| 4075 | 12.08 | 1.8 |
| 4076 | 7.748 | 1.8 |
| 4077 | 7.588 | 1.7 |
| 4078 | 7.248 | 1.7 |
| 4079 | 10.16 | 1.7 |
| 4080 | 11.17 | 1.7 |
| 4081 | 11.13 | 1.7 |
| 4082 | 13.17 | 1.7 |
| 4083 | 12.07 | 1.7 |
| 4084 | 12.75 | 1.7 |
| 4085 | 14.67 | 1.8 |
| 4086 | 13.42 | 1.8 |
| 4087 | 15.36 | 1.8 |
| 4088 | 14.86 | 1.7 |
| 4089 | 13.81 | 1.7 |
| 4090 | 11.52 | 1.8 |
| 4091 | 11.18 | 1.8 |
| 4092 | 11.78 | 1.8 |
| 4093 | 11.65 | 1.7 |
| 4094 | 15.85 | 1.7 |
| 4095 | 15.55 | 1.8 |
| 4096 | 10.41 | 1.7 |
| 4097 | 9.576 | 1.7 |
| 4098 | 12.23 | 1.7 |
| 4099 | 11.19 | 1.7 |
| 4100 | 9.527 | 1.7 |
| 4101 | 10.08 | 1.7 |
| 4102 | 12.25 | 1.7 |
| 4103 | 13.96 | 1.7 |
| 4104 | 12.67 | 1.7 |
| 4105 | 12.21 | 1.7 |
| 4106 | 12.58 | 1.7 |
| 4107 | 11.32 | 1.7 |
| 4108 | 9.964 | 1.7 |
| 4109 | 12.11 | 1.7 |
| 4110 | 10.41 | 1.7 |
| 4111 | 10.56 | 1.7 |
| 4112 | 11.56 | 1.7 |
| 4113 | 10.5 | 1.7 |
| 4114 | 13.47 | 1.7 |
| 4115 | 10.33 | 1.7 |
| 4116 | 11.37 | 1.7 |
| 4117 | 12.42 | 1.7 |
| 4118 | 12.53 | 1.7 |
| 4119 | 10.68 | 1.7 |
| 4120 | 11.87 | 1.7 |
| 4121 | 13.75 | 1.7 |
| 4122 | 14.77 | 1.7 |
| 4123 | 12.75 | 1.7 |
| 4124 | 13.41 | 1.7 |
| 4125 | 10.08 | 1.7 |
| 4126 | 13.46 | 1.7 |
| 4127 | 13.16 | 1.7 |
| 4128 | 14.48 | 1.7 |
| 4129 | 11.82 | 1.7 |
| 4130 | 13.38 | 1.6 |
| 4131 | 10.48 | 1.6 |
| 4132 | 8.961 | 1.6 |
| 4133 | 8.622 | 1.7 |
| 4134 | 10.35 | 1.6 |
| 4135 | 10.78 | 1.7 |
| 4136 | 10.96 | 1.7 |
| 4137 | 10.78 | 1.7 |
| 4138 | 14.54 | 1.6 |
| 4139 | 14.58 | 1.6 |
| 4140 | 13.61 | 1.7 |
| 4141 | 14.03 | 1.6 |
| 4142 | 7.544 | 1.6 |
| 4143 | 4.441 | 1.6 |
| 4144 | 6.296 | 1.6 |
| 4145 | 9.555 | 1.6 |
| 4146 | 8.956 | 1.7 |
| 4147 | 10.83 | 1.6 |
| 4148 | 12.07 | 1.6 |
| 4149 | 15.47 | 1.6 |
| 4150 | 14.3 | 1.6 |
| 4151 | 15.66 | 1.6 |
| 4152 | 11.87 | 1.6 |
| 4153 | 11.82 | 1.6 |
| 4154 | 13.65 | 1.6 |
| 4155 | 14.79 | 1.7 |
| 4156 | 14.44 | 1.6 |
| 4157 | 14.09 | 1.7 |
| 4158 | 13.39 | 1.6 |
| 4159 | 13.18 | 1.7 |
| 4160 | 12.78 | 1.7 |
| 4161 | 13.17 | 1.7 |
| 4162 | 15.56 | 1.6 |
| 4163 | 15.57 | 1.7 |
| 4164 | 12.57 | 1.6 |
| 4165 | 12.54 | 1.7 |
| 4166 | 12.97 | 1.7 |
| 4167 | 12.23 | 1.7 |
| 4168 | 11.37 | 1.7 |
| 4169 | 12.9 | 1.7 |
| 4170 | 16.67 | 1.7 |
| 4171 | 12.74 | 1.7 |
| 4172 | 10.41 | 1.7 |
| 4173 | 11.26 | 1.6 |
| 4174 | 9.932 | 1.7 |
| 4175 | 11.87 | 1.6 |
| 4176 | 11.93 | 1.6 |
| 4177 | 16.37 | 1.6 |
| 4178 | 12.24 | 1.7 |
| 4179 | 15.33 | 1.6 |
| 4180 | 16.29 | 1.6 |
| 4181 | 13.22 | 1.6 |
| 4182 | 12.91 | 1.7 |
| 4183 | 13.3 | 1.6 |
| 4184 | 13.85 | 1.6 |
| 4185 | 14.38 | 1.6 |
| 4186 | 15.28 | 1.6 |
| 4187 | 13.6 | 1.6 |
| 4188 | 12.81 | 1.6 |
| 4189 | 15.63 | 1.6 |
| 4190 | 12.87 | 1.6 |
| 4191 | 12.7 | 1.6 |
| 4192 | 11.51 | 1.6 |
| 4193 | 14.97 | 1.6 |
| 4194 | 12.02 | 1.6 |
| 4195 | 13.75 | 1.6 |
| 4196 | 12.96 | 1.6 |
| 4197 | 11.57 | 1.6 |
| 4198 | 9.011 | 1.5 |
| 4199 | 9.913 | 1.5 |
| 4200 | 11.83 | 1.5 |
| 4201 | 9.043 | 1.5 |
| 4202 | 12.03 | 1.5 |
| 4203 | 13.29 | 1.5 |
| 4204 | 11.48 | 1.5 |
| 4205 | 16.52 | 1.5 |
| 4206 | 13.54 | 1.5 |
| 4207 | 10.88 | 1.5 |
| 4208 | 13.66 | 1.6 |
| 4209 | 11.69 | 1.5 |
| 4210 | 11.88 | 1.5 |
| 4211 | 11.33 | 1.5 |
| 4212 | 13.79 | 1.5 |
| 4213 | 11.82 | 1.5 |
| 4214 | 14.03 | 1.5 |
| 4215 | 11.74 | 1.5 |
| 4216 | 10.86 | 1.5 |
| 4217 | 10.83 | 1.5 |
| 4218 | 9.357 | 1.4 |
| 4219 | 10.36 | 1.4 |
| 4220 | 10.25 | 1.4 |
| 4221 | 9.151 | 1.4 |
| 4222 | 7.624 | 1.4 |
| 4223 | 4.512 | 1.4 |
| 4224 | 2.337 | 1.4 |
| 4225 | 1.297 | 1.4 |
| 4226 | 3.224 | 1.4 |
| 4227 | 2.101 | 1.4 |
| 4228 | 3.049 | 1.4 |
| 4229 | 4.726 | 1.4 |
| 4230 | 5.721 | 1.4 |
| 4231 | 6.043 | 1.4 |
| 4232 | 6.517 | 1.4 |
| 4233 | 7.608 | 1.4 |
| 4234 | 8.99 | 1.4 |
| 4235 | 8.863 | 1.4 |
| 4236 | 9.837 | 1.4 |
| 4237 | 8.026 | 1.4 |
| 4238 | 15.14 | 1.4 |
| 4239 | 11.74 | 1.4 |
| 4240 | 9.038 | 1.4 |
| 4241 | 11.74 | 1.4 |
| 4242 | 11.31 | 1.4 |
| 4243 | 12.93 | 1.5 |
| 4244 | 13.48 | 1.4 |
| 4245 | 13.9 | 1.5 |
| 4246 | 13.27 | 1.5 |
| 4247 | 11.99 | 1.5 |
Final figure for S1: 2.0 Ang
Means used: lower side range 11.2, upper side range 13.2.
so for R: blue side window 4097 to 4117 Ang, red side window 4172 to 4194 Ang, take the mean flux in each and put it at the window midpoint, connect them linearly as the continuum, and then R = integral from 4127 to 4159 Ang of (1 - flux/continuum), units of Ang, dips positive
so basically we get 1.3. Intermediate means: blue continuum 11.5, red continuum 13.3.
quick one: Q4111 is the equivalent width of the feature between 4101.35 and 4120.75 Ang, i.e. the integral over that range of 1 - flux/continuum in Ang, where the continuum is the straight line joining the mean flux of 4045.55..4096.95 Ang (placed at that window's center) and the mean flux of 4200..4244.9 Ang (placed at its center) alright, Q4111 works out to -1.97 Ang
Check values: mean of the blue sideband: 11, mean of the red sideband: 9.69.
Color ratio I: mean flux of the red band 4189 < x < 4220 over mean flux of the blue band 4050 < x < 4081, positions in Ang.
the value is 1.18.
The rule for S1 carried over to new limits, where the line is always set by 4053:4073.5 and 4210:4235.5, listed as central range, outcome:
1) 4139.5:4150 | -1.7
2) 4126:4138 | -2.9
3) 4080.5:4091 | -3.5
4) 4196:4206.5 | -4.7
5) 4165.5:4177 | -5.0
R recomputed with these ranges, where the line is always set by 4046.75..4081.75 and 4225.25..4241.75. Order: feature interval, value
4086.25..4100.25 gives -3.9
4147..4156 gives -4.7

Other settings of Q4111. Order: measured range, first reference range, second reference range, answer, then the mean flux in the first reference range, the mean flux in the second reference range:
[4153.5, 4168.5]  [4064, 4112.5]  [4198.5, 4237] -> -4.9 Ang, 11.4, 9.24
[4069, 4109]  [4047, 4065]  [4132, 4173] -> -1.9 Ang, 10.6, 12.2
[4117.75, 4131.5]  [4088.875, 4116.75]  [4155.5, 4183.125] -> -0.4 Ang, 11.8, 13.3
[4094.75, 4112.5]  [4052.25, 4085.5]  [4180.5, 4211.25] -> -0.6 Ang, 10.6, 12.7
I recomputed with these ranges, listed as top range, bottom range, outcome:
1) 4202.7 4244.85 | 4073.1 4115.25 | 0.81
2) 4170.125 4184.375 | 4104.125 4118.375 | 1.13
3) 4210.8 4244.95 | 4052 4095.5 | 0.79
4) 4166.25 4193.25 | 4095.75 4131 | 1.11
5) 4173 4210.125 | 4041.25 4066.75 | 1.28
